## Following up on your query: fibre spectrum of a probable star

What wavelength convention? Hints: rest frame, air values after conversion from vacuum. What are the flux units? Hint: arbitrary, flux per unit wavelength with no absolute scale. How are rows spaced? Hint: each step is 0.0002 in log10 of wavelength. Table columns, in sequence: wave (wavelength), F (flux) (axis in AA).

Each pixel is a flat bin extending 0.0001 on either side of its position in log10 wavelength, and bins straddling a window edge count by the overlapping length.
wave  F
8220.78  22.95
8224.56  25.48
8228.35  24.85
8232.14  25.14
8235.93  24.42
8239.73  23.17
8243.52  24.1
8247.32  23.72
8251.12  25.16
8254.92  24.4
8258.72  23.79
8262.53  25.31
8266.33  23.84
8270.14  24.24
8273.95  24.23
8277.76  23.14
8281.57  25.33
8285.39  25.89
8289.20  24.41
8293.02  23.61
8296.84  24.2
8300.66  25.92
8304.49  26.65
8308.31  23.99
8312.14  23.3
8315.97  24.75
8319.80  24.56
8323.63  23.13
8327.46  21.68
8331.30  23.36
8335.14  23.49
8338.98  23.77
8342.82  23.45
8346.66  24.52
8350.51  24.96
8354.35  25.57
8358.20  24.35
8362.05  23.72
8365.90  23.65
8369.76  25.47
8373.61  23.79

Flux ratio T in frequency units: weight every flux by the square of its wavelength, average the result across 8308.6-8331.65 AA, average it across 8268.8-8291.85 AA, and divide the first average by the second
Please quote 1.0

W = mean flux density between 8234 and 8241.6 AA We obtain 23.8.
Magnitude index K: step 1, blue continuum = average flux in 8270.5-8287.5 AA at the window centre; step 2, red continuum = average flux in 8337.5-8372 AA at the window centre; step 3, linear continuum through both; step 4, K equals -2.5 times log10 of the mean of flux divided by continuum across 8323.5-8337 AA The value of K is 0.07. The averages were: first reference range 24.6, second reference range 24.4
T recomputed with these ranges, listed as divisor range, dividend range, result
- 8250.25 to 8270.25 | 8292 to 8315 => 1.02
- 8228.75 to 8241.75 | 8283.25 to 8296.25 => 1.03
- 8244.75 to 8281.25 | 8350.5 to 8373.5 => 1.04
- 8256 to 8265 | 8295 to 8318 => 1.02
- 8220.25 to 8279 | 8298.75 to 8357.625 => 1.02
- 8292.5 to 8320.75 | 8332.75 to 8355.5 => 0.99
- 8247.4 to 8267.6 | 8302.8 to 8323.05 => 1.02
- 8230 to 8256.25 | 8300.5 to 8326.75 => 1.02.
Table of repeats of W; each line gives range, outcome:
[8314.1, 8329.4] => 23.5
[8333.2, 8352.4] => 24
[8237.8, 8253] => 24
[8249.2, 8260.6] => 24.5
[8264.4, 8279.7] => 23.9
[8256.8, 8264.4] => 24.5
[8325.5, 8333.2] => 22.5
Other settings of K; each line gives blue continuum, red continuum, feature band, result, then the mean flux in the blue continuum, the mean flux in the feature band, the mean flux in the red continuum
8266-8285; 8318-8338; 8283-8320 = -0.04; 24.3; 24.7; 23.3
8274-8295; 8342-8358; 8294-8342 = 0.02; 24.5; 24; 24.7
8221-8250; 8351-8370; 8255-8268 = 0.00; 24.3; 24.3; 24.5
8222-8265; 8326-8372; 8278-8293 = -0.02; 24.5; 24.8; 24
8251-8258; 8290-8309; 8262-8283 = 0.02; 24.5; 24.3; 24.9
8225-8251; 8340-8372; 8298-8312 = -0.03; 24.4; 25.2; 24.4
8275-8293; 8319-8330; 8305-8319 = -0.04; 24.6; 24.3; 23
